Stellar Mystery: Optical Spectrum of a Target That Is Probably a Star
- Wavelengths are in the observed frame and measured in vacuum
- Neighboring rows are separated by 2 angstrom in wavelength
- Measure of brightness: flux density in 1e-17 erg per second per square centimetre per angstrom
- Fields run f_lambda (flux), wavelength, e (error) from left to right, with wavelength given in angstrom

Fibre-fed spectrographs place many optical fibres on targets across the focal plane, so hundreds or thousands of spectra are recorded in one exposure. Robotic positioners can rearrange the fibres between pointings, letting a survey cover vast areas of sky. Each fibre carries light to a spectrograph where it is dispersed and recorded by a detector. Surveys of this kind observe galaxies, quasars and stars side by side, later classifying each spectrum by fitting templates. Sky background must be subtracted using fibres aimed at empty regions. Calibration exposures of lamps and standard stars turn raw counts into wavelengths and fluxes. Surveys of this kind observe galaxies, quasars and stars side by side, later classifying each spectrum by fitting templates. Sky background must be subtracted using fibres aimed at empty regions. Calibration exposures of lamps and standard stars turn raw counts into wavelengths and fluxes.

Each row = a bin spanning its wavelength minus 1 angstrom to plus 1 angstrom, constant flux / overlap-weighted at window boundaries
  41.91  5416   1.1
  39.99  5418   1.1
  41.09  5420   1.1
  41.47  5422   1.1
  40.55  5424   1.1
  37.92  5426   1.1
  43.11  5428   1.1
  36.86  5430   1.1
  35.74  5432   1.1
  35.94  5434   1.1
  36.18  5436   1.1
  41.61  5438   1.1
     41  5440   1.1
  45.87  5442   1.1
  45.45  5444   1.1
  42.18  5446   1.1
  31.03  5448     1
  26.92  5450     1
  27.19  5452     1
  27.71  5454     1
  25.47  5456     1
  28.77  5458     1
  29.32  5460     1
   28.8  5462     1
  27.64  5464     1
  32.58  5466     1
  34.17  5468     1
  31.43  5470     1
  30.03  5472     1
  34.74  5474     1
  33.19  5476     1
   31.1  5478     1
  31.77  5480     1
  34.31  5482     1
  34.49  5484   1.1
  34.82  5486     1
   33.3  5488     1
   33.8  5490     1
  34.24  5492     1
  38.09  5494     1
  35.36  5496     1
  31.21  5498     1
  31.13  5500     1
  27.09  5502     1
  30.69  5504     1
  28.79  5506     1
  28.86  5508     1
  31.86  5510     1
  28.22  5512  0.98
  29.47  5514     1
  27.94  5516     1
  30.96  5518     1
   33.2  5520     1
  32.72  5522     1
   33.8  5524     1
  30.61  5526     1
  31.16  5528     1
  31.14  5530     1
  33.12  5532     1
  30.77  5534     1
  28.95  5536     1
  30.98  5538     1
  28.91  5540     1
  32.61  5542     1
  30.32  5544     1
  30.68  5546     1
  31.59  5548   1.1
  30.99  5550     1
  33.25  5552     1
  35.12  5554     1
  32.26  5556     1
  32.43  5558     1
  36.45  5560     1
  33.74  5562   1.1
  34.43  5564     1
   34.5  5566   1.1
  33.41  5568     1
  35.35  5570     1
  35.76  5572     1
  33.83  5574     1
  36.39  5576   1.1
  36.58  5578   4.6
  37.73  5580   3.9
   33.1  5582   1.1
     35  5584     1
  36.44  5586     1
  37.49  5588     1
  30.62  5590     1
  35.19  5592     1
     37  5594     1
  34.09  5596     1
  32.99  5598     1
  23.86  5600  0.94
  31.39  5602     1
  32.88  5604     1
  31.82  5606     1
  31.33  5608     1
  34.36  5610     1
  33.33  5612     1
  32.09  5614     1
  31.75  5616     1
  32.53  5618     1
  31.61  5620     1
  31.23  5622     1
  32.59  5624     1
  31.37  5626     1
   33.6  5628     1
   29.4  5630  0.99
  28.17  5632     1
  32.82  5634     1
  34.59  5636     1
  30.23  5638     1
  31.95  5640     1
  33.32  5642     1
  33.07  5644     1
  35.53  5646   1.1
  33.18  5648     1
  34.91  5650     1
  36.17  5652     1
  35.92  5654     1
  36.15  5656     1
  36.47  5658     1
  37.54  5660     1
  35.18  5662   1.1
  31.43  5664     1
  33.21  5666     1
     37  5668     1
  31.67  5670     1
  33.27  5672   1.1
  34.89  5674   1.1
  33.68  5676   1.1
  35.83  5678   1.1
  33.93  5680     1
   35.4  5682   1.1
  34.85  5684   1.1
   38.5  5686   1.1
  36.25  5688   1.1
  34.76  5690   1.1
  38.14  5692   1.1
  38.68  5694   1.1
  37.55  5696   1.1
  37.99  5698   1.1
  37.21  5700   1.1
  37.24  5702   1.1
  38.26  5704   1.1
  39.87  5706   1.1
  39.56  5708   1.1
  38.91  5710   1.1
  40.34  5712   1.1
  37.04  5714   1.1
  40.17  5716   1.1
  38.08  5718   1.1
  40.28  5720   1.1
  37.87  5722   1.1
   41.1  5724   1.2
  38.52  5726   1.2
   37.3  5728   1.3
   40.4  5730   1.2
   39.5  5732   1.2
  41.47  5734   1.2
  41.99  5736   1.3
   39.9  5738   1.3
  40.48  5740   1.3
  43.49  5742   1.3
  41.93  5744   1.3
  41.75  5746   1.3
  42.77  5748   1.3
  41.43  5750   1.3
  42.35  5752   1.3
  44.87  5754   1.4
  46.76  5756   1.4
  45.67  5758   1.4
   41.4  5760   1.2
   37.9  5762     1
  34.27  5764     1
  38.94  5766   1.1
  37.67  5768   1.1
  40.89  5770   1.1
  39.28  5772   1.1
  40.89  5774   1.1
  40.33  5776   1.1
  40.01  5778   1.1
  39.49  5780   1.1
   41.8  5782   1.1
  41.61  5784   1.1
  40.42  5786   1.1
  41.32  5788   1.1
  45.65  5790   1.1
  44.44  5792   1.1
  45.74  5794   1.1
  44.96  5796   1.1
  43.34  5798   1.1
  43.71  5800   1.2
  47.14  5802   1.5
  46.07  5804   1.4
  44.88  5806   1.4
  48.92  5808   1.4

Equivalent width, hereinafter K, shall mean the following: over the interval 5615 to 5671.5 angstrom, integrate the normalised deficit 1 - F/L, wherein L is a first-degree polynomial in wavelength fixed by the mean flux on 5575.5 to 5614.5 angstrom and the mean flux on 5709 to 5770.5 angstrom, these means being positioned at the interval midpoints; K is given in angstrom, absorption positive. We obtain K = 4.2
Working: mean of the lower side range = 33.7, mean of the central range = 33.3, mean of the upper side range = 40.5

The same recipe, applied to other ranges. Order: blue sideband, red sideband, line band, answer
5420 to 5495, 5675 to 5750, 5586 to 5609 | 2.6 angstrom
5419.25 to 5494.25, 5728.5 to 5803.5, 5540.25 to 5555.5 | 2.0 angstrom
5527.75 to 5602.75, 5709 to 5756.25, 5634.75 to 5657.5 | 1.7 angstrom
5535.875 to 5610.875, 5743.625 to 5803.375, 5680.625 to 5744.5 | 0.9 angstrom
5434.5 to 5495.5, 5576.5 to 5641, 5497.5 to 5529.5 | 2.7 angstrom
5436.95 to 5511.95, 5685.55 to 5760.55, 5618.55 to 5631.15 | 1.9 angstrom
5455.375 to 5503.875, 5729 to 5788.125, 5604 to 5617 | 1.3 angstrom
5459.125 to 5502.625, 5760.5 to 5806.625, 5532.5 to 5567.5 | 2.3 angstrom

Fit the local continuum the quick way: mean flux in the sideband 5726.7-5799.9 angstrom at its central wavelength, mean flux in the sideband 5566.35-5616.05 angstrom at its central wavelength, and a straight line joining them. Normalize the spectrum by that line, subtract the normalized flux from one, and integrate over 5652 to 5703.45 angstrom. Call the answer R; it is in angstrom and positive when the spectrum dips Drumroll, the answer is 2.6 angstrom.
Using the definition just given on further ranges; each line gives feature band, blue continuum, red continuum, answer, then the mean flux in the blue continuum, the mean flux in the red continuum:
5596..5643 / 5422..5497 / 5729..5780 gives 7.76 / 34.5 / 41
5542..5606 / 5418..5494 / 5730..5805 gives 6.51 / 34.8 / 41.9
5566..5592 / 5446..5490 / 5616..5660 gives -2.11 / 31.2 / 33.2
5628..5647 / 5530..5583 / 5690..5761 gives 2.26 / 33.2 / 40.2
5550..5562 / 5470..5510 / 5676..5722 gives 0.15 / 32.4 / 37.6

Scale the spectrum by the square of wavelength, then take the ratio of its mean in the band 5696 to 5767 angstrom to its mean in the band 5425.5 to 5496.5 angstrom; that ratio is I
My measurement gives 1.3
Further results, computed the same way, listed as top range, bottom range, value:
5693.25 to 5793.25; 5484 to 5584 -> 1.34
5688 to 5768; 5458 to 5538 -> 1.37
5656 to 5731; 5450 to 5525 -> 1.27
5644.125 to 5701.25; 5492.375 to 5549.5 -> 1.21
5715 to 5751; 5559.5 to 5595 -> 1.22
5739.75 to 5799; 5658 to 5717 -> 1.18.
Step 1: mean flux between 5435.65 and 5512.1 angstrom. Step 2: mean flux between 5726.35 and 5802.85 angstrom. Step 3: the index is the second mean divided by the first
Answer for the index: 1.3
